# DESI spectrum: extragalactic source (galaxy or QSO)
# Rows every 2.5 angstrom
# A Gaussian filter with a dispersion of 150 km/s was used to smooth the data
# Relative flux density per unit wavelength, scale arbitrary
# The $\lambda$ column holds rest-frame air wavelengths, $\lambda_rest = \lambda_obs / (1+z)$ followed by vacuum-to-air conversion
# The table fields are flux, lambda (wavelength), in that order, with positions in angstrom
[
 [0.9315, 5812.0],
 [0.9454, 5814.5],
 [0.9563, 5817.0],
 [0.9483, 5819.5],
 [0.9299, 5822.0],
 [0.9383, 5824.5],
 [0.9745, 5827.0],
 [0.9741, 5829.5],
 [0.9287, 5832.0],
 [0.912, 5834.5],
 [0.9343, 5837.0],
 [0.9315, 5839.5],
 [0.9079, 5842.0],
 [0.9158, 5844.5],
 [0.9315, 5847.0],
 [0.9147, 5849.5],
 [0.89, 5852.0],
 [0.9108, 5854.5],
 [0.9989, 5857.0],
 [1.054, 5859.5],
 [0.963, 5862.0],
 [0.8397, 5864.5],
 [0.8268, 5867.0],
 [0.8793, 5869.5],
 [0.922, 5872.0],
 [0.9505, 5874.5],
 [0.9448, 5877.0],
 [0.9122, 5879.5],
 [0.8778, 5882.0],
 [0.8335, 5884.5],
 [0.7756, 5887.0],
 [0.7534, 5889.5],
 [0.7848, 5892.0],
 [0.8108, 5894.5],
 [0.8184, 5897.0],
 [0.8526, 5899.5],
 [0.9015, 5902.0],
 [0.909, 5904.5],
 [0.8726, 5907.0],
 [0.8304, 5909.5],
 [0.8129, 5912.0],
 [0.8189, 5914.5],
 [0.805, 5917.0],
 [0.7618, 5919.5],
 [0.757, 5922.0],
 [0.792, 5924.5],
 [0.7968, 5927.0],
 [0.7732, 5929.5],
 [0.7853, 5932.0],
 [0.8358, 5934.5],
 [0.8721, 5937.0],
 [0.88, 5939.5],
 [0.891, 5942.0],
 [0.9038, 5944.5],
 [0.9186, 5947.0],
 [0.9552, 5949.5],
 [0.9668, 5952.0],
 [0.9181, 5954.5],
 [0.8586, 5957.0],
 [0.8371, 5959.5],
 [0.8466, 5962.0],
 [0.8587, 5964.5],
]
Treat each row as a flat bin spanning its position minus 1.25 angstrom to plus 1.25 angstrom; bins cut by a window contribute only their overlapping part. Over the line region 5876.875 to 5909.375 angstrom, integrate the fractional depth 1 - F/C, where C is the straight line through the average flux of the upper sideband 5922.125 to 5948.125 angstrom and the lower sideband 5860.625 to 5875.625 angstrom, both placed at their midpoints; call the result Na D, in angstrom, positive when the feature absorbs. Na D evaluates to 1.1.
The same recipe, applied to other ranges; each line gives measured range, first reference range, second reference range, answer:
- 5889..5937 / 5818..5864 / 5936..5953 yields 5.4 angstrom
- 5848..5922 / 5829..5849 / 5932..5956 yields 3.8 angstrom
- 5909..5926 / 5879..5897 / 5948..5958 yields 1.4 angstrom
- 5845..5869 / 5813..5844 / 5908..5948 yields -0.4 angstrom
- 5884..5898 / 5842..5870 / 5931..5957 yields 1.8 angstrom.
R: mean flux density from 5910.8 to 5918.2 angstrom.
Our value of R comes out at 0.812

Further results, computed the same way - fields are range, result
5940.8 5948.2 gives 0.904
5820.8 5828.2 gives 0.948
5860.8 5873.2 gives 0.886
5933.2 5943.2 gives 0.869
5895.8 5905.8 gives 0.871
